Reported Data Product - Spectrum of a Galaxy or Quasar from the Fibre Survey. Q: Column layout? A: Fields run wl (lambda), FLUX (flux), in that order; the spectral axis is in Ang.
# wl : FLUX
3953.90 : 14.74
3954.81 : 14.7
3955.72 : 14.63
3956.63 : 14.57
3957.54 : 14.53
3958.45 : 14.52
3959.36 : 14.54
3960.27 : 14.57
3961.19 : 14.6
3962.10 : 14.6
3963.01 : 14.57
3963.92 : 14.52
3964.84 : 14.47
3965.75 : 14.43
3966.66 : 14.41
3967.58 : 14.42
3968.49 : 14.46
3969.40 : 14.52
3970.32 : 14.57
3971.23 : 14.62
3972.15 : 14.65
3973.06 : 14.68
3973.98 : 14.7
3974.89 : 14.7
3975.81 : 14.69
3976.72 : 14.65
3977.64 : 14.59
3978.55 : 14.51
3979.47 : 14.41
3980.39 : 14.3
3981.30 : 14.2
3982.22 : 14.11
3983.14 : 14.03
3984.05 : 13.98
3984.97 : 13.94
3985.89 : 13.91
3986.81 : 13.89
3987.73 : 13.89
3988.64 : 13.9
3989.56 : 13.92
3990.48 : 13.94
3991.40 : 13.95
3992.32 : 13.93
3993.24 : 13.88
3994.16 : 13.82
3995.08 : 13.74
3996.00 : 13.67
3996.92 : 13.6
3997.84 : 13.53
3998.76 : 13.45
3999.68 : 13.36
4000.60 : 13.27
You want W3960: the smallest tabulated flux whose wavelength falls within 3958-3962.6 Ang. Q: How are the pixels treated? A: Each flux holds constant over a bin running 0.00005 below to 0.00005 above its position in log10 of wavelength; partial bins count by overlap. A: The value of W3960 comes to 14.52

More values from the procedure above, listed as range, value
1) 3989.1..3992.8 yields 13.92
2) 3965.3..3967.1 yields 14.41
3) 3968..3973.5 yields 14.46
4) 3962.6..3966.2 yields 14.43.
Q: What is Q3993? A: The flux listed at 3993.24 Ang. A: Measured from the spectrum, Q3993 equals 13.88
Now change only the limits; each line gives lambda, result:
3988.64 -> 13.9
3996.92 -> 13.6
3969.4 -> 14.52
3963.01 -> 14.57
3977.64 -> 14.59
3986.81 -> 13.89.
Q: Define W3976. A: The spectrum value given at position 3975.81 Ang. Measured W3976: 14.69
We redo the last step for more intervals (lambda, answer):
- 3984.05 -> 13.98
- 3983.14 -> 14.03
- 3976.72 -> 14.65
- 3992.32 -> 13.93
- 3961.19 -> 14.6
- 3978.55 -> 14.51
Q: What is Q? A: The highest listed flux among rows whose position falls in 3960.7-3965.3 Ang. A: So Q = 14.6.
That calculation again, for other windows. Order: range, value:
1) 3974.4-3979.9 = 14.7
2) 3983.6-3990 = 13.98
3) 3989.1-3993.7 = 13.95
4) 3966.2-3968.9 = 14.46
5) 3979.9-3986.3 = 14.3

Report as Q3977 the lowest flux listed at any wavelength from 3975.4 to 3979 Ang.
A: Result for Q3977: 14.51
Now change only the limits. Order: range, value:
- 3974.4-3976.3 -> 14.69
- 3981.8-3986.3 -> 13.91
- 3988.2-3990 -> 13.9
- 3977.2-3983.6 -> 14.03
